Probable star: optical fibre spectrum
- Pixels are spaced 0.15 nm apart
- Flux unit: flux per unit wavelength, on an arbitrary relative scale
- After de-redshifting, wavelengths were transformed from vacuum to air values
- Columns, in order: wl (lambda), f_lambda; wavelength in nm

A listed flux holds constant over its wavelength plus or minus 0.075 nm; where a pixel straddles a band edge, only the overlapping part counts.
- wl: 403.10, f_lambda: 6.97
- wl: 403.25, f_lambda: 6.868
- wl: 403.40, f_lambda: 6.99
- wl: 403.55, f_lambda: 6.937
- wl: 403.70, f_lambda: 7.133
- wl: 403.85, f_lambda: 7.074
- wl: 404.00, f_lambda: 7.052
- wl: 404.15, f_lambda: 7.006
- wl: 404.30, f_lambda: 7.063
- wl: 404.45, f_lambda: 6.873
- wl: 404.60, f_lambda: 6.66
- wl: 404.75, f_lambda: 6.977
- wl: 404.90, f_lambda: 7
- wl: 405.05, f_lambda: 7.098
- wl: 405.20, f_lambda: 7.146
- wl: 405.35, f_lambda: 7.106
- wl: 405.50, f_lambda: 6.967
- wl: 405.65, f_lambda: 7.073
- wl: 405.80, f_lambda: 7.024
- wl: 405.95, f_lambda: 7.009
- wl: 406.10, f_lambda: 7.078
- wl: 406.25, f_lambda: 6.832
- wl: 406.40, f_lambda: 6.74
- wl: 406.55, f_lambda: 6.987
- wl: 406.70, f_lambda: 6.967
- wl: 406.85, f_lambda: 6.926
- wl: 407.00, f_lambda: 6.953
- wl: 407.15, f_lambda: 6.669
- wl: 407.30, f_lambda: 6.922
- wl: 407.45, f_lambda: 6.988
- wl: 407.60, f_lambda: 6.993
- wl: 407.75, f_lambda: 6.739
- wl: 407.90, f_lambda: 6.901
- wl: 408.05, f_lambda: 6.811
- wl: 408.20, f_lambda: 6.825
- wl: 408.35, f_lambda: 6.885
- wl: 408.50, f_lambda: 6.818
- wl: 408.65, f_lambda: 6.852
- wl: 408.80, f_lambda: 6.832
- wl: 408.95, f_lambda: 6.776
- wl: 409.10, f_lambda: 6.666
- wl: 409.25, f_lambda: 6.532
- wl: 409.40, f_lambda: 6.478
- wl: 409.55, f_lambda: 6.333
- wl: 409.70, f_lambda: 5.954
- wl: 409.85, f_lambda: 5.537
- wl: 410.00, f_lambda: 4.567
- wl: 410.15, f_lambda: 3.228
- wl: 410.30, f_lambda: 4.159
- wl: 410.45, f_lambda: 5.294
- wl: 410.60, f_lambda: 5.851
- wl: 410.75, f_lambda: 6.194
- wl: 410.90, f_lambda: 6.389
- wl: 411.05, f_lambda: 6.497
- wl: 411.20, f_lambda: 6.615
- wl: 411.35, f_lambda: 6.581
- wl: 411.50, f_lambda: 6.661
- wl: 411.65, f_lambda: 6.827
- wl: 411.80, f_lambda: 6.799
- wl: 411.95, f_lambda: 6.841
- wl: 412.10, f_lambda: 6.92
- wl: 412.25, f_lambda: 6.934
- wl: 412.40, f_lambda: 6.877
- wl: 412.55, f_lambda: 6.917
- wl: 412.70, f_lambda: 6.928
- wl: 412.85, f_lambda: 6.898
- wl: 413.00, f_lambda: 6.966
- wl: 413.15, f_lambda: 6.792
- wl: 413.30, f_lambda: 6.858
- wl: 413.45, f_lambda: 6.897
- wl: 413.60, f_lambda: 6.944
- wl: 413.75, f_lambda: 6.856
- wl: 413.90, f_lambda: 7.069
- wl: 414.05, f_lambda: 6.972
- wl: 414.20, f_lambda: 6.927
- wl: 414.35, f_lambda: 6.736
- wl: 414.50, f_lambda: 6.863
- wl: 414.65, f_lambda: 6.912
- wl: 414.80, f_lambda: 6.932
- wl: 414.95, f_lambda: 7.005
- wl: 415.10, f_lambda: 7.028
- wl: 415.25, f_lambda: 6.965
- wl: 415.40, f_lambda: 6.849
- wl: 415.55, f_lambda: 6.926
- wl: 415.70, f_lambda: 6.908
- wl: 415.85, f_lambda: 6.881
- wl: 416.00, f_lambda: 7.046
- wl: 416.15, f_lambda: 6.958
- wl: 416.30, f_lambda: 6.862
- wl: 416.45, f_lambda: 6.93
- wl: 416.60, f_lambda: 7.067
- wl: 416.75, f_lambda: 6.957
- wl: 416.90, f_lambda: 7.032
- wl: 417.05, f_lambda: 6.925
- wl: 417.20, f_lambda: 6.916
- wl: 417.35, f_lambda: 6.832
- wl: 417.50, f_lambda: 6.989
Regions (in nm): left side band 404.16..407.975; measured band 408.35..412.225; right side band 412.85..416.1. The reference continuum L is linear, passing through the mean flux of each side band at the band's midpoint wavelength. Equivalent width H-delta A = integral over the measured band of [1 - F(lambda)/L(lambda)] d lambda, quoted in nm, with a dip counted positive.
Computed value 0.41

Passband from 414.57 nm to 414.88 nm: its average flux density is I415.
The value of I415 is 6.92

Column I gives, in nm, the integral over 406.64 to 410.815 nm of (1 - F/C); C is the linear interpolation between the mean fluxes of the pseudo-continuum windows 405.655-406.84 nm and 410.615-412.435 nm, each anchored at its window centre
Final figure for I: 0.31 nm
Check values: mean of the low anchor 6.95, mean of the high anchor 6.65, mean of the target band 6.31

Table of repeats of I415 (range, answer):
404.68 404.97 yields 6.99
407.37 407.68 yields 6.99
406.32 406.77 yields 6.9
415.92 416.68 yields 6.97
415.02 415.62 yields 6.94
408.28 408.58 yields 6.85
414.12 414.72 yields 6.86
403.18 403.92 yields 7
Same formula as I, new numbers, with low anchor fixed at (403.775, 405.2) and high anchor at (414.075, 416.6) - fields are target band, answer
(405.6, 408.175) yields 0.02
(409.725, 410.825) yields 0.31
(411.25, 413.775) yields 0.03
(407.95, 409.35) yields 0.04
